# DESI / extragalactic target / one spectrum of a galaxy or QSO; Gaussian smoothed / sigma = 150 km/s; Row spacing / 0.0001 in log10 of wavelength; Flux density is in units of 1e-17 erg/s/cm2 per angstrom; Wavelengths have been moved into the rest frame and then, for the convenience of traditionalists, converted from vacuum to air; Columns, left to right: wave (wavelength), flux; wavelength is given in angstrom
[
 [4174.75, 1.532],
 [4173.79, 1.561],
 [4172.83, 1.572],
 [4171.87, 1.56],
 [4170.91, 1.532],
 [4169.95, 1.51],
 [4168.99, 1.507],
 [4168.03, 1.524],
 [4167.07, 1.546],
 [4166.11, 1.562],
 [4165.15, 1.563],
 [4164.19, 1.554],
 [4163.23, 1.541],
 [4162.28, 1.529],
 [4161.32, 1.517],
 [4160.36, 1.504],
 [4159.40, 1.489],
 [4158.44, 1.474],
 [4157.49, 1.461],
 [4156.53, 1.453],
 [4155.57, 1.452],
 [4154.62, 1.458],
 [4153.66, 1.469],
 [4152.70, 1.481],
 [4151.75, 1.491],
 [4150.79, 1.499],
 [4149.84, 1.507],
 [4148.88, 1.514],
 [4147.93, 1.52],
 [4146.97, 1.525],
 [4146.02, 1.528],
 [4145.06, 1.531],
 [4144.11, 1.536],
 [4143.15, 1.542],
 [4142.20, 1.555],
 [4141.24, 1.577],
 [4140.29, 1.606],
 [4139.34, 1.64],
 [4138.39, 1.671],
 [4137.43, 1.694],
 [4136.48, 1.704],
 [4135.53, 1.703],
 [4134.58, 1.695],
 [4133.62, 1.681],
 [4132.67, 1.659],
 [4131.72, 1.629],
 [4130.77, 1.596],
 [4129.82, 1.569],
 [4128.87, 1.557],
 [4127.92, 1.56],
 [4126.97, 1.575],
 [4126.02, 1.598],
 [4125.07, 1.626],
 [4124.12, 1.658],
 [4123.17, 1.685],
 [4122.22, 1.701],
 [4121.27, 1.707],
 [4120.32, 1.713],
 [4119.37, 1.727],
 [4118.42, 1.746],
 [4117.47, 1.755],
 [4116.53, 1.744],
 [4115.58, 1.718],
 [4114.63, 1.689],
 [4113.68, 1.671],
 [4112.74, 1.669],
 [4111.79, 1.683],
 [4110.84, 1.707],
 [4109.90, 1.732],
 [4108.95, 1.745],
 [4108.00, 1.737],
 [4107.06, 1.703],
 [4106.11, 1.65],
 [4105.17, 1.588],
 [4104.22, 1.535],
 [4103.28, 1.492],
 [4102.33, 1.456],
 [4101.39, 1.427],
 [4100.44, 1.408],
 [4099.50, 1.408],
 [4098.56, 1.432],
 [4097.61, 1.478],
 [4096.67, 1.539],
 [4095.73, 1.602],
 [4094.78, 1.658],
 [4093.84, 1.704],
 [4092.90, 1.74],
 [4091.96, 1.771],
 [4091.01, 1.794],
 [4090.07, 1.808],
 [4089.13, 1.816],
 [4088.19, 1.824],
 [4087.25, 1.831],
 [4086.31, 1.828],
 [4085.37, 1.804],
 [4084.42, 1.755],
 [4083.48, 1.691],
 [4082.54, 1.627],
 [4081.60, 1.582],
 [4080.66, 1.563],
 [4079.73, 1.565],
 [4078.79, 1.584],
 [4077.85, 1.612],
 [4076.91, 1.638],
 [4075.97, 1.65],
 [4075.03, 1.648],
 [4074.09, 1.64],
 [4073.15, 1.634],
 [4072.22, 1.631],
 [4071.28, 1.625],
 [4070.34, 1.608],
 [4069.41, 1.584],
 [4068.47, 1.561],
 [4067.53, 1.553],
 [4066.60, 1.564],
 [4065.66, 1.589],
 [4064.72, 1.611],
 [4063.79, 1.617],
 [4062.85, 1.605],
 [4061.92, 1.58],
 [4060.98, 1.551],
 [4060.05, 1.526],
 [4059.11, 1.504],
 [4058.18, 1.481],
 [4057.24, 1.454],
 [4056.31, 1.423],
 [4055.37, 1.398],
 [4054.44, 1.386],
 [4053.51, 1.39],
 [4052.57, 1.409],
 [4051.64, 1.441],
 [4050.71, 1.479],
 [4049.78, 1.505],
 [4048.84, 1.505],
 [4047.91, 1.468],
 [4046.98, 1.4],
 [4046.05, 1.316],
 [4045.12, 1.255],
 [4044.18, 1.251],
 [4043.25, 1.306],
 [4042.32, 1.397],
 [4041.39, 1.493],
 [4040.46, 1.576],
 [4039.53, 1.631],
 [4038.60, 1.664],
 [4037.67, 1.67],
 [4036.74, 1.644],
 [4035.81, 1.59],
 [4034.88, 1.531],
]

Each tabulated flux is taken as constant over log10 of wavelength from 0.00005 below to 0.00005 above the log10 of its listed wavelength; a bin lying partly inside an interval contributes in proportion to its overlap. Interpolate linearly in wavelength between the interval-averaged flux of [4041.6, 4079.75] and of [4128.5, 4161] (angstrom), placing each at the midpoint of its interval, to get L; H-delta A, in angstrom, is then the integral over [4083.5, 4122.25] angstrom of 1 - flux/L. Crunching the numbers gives -3.4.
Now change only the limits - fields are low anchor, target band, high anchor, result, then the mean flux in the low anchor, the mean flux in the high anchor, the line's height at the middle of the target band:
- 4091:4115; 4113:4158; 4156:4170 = -1.2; 1.61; 1.52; 1.56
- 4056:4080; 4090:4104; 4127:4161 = 0.0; 1.58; 1.56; 1.57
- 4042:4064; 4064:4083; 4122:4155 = -1.6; 1.44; 1.59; 1.48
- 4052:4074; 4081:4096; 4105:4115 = -1.1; 1.54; 1.69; 1.62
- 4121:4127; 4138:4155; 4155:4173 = 0.4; 1.65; 1.52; 1.58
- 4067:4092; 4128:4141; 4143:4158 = -0.9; 1.67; 1.5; 1.54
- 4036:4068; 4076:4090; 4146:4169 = -1.9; 1.49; 1.51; 1.5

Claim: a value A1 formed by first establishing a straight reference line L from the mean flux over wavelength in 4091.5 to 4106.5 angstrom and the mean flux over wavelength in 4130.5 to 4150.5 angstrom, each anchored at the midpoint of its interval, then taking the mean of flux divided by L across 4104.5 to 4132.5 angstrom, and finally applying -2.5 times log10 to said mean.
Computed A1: -0.06 mag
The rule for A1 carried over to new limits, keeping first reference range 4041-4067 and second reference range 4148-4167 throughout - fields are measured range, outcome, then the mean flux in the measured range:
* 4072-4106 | -0.11 mag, 1.63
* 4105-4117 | -0.15 mag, 1.7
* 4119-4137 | -0.11 mag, 1.65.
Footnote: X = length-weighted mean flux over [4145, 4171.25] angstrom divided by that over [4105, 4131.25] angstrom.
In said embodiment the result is 0.90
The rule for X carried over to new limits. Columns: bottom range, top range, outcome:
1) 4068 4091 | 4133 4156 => 0.94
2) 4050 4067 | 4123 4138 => 1.09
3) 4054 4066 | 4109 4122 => 1.13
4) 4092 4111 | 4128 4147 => 1.01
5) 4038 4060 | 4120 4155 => 1.10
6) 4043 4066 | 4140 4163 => 1.03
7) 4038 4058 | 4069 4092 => 1.17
